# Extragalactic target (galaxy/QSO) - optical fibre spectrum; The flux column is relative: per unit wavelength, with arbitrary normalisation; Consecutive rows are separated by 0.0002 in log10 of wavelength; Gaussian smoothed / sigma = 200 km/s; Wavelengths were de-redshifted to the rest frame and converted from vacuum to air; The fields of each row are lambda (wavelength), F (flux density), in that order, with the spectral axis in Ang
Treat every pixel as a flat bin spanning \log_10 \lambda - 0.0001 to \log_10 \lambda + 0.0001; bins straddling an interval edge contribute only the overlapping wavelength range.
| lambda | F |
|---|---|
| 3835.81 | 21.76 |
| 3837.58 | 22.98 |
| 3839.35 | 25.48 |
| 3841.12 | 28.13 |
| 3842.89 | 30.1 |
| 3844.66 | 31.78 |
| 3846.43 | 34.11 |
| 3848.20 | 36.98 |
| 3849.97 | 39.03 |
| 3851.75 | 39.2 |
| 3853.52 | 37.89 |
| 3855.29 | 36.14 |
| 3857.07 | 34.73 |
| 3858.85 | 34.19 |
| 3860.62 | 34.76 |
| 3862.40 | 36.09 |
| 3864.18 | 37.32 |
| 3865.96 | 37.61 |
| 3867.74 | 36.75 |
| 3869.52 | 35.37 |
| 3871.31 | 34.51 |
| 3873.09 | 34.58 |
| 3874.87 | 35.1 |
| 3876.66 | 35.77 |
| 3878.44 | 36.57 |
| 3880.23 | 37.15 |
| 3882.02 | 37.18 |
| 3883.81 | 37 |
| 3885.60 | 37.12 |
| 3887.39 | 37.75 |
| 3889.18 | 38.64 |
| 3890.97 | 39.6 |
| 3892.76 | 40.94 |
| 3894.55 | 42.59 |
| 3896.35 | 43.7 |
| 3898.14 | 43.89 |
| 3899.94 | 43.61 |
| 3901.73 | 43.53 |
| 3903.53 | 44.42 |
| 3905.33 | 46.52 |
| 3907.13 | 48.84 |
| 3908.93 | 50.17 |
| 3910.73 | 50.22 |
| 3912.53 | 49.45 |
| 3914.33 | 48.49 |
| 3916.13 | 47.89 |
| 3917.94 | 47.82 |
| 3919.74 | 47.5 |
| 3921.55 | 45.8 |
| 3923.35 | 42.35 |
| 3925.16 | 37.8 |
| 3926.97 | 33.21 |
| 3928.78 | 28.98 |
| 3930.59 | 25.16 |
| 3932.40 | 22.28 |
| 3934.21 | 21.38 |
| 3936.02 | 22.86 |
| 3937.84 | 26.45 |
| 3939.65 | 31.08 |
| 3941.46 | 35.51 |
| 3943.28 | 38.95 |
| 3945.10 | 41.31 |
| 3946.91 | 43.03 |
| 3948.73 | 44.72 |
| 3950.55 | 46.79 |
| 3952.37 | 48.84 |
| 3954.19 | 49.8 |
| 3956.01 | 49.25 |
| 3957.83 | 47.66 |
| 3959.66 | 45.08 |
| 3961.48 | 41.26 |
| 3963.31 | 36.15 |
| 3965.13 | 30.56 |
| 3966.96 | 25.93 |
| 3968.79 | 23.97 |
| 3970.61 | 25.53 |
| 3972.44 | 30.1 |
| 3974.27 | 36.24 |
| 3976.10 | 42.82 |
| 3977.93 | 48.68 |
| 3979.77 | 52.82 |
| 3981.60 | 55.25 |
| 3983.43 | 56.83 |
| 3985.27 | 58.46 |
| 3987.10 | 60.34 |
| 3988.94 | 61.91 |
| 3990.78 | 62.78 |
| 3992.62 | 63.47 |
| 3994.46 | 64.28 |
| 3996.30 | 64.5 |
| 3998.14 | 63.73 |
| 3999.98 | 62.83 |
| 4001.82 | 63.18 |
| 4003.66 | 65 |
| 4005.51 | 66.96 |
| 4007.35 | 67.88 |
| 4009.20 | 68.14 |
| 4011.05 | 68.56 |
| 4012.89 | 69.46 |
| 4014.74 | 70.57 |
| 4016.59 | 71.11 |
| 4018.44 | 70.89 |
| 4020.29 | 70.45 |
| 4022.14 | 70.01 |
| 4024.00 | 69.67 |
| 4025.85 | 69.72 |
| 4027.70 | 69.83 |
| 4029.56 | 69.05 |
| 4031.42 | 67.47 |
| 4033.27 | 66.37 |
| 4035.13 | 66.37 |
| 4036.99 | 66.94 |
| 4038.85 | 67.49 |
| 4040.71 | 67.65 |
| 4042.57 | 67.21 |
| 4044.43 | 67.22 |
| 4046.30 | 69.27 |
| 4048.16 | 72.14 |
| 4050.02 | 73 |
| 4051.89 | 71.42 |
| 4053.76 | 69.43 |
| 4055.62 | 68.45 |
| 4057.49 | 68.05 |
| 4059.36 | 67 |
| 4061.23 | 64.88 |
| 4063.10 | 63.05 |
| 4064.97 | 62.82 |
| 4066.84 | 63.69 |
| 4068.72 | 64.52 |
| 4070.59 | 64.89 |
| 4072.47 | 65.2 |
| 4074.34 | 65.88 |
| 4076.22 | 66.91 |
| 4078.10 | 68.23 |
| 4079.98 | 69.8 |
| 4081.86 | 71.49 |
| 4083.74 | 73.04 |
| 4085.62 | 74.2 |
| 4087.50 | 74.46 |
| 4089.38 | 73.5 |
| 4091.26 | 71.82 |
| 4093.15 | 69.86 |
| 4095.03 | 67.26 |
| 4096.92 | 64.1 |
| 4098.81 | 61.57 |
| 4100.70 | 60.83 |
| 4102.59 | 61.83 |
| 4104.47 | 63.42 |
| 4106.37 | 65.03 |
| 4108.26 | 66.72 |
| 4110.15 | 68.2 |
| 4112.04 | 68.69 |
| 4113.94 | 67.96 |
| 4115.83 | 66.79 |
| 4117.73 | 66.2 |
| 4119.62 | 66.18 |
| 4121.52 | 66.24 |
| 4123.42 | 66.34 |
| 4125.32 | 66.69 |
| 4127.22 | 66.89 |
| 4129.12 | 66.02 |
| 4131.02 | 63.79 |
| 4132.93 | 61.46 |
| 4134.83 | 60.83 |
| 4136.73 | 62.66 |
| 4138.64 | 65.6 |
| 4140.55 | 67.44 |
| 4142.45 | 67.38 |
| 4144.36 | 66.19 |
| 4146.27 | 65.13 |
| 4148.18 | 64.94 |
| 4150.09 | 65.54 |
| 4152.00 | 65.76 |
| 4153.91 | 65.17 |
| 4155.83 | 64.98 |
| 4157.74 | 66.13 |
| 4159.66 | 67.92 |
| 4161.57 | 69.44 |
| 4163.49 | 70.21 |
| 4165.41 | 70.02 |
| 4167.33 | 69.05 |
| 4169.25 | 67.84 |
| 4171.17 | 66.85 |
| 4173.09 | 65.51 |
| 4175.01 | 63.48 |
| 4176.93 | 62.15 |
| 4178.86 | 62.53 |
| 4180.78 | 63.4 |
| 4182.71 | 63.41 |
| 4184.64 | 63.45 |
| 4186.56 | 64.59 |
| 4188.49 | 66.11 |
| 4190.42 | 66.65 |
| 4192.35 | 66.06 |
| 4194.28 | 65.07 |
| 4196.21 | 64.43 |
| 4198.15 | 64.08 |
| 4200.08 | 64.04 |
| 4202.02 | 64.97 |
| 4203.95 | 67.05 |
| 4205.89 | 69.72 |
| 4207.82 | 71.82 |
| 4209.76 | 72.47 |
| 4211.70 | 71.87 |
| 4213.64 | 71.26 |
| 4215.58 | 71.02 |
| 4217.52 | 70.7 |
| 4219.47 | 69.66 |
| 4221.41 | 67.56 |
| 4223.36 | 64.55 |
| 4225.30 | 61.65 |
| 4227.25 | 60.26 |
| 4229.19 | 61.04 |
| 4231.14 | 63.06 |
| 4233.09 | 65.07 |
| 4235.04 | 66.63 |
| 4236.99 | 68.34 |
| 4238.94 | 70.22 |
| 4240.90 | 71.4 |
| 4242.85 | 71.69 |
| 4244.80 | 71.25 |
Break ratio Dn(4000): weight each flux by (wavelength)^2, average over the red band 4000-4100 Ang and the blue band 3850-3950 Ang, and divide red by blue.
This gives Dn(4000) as 1.90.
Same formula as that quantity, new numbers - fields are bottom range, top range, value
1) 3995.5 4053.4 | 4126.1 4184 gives 1.02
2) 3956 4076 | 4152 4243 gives 1.20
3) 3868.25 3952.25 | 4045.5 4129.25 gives 1.88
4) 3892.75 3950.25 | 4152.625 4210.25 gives 1.88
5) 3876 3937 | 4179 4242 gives 1.94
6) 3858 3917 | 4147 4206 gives 1.87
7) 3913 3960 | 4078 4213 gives 1.88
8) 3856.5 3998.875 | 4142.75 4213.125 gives 1.79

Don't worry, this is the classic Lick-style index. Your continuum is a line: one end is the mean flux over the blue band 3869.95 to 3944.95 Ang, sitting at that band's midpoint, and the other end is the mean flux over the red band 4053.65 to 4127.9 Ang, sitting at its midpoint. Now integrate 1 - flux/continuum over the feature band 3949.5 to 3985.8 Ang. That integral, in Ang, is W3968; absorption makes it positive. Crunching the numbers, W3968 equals 4.3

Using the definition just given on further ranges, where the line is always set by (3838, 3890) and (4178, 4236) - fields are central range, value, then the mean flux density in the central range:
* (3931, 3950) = 4.3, 32.8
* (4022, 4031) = -3.5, 69.4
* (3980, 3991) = -2.9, 58.6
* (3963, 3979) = 4.1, 33.4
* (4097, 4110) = -1.5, 63.6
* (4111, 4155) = -4.6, 65.6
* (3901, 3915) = -3.0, 47.7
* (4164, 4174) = -0.8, 68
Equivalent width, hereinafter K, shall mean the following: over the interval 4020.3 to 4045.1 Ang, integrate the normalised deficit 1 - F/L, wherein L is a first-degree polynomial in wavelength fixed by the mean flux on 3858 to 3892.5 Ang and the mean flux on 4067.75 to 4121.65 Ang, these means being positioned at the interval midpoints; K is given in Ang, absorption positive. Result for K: -4.0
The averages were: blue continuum 36.6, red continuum 67.4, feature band 68.2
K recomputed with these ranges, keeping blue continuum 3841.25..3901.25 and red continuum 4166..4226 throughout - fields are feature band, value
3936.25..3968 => 3.41 Ang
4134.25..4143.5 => -0.53 Ang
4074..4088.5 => -3.74 Ang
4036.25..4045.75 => -2.68 Ang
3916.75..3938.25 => 4.23 Ang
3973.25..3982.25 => 0.02 Ang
